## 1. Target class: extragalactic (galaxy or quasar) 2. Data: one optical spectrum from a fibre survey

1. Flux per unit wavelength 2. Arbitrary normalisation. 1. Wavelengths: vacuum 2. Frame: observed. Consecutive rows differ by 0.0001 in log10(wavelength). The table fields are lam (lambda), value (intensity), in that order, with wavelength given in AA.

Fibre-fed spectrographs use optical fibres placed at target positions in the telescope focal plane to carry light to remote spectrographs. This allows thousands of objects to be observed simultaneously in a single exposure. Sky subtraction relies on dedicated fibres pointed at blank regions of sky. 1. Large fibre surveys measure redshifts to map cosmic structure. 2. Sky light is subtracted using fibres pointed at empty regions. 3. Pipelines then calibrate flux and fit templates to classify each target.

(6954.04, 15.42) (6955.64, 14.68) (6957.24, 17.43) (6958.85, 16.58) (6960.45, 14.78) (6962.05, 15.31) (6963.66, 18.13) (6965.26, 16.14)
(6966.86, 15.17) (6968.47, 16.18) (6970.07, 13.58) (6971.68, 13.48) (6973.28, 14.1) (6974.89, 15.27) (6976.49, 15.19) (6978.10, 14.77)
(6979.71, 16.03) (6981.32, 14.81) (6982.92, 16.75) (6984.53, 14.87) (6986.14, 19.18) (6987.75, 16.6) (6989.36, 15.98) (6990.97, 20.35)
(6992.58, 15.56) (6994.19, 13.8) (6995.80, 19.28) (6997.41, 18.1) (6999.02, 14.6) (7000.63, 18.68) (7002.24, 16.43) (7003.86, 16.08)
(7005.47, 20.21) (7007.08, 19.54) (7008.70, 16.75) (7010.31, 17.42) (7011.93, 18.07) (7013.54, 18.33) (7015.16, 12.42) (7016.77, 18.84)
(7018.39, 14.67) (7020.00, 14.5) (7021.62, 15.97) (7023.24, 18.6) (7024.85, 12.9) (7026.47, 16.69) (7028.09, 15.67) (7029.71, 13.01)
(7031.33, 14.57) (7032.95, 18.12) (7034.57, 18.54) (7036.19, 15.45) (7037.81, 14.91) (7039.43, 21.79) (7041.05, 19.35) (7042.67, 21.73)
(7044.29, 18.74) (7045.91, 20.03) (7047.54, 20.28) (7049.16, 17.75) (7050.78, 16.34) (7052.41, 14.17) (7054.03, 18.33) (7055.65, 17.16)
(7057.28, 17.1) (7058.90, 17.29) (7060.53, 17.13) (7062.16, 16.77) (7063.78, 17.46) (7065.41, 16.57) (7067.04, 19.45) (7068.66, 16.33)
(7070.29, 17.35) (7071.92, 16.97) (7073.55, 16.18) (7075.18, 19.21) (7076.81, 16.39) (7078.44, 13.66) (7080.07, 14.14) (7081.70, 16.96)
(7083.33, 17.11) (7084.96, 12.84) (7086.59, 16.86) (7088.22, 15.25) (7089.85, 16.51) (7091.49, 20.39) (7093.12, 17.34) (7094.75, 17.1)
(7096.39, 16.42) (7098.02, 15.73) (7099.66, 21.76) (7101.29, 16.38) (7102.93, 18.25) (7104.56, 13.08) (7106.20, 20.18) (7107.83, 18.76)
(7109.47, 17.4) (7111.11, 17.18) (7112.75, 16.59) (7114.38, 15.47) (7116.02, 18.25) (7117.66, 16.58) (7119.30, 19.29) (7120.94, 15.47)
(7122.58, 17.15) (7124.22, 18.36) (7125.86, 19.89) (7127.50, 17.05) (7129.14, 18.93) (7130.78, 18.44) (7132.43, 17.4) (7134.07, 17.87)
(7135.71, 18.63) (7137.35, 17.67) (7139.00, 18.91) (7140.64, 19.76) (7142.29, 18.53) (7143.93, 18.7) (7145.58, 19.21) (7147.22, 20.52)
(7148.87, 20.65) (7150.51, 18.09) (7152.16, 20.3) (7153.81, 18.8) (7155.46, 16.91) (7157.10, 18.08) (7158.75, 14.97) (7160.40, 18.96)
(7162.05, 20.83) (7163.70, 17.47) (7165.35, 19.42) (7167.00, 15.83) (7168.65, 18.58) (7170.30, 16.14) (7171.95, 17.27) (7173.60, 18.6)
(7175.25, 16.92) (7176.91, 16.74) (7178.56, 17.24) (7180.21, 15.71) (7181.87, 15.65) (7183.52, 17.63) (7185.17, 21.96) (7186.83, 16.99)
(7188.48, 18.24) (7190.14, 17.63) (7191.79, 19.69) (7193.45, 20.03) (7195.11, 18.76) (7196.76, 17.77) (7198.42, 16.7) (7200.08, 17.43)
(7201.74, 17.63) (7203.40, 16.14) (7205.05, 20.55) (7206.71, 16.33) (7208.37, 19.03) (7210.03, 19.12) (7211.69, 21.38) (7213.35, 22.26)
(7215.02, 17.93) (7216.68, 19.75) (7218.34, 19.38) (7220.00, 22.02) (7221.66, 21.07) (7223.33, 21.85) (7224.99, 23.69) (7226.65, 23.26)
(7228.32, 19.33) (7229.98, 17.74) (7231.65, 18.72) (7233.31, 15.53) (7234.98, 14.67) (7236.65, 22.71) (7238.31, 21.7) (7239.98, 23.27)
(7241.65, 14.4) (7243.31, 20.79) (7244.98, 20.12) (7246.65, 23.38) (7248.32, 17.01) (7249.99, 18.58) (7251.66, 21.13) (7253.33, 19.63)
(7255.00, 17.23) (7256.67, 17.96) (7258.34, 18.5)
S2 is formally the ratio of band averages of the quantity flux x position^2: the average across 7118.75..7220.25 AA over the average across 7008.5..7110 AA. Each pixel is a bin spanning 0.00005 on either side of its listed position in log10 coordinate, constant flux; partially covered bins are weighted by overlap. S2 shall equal 1.1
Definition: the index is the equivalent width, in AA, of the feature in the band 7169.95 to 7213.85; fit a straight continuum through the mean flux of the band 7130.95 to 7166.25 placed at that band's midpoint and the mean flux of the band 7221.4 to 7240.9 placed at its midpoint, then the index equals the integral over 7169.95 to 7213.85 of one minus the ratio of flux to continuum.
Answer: 3.07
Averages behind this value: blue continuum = 18.6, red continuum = 20.2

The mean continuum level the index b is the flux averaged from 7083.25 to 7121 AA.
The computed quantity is 17.1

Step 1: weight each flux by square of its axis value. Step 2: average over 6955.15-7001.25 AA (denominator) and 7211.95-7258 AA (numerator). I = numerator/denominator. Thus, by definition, 1.33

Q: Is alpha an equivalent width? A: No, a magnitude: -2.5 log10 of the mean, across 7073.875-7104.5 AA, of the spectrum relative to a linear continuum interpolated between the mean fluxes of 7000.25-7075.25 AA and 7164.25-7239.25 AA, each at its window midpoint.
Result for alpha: 0.06 mag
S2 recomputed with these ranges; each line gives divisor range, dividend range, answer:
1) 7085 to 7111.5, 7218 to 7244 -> 1.20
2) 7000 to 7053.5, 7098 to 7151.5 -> 1.08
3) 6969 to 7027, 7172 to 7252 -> 1.24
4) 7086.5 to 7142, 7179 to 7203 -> 1.04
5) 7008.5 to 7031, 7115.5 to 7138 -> 1.16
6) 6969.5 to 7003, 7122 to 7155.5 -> 1.21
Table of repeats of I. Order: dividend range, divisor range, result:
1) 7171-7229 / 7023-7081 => 1.15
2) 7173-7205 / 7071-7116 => 1.09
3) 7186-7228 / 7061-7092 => 1.21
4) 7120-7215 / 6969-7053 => 1.14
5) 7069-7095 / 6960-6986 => 1.11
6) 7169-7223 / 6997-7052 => 1.13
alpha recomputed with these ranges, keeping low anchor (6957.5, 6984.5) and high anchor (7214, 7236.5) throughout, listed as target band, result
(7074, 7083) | 0.07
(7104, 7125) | 0.04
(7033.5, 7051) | -0.13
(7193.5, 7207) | 0.08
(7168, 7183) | 0.11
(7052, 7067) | -0.01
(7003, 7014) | -0.13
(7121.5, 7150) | -0.03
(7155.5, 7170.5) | 0.05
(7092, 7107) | 0.01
